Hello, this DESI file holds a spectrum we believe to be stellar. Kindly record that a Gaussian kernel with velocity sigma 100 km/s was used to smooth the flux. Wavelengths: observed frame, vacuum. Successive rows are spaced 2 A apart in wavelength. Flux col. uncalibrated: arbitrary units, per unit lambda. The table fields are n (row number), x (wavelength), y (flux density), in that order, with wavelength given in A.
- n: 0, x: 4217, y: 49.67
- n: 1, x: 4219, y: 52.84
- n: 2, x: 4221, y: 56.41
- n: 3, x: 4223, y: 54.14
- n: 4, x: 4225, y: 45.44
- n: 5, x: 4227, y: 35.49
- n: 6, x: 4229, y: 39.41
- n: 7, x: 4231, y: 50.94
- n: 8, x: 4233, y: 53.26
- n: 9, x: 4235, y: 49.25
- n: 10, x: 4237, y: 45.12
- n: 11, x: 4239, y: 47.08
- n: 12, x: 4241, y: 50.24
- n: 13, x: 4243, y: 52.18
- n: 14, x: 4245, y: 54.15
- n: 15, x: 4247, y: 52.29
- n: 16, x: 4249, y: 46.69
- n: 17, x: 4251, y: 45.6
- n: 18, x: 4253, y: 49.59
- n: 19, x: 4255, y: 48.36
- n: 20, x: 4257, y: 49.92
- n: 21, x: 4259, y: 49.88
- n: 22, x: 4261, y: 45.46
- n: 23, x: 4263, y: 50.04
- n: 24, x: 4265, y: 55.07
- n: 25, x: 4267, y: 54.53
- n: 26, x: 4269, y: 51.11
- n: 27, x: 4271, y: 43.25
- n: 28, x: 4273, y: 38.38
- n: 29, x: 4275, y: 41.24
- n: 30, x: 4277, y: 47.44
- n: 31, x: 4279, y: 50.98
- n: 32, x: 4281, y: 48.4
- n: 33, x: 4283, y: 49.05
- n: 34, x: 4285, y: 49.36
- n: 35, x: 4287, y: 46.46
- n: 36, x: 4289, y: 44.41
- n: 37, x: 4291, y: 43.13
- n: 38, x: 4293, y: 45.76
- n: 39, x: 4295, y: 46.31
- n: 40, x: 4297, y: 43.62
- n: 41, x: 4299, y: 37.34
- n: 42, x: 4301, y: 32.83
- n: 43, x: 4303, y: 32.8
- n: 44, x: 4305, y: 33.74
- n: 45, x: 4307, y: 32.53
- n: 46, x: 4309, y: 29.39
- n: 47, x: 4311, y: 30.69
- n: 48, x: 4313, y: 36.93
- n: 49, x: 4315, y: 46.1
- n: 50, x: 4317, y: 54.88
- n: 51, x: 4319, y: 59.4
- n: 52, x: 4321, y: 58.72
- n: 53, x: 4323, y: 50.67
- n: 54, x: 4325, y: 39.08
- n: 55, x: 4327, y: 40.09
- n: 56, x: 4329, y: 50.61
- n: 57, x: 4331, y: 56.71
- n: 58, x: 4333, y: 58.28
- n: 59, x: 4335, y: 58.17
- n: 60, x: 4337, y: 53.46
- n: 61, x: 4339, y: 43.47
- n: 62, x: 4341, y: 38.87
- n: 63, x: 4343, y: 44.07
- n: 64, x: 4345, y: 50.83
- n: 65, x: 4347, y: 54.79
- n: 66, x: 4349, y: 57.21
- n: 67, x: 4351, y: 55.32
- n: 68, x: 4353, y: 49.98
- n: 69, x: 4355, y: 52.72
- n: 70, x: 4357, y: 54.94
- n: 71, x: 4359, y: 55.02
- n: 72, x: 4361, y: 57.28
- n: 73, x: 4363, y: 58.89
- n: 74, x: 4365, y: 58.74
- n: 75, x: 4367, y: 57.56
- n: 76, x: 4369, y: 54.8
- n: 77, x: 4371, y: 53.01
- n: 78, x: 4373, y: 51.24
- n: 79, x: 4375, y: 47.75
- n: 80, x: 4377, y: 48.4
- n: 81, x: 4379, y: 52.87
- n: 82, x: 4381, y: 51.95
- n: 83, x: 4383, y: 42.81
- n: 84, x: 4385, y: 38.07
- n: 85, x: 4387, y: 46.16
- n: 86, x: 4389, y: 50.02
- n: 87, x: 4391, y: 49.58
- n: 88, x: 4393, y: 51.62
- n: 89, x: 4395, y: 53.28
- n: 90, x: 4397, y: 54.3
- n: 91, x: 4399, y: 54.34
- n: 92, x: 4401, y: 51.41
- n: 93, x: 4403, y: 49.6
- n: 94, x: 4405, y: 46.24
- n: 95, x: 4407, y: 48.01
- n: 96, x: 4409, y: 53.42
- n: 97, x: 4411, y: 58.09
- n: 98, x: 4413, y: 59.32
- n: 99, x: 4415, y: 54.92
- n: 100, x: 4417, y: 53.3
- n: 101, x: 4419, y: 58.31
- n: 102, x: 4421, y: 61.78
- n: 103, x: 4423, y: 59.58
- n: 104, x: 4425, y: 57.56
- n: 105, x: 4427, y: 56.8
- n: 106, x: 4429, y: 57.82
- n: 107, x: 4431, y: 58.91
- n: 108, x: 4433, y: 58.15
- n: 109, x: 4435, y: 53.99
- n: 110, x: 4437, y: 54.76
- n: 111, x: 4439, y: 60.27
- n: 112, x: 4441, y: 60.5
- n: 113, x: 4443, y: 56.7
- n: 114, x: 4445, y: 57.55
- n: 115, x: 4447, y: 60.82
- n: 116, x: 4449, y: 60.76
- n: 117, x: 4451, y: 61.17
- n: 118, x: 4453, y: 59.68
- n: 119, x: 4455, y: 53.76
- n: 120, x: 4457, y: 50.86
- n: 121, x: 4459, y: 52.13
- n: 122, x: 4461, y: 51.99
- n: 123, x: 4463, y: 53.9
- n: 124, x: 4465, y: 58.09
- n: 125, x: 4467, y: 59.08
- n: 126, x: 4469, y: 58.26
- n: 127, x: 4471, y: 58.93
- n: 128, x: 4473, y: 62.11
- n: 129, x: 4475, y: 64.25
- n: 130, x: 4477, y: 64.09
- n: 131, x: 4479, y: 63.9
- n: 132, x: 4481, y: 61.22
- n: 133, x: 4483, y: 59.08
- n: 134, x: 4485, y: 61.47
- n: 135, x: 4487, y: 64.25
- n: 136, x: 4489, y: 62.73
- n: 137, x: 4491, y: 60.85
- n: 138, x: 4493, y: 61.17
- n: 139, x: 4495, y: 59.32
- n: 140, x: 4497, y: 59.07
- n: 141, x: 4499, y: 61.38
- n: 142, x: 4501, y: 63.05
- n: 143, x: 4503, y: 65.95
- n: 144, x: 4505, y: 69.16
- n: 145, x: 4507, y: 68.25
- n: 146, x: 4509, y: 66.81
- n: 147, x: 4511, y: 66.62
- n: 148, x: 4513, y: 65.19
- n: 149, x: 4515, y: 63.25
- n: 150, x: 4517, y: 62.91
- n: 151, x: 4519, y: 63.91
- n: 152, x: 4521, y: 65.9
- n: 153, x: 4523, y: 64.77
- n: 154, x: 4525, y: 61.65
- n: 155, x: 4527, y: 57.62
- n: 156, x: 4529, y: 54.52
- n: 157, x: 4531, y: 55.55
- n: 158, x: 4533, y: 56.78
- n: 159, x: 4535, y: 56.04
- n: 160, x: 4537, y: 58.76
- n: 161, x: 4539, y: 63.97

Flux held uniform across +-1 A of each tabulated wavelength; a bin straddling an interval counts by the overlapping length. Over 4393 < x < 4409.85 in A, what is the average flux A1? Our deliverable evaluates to 51.3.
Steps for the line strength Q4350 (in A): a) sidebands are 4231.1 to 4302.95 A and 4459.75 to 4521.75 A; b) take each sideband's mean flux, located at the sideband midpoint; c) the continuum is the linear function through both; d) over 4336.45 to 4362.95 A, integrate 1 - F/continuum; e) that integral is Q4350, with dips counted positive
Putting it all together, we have 0.57 A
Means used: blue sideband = 47.2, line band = 51.6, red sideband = 62.1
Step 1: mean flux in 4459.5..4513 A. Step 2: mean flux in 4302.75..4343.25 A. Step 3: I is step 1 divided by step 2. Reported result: 1.36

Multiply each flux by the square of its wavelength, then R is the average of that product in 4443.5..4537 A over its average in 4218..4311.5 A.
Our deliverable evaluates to 1.47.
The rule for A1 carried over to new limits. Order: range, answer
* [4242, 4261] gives 49.6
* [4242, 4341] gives 46.4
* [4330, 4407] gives 51.6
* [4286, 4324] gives 42.4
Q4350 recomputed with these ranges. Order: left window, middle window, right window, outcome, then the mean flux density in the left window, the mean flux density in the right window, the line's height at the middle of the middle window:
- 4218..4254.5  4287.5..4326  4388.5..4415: 6.35 A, 48.9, 52.4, 50.4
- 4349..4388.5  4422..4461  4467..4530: 0.41 A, 52.1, 62.6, 58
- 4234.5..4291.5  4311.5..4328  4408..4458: 1.18 A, 48.3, 57.6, 51.4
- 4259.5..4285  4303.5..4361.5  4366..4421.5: 2.01 A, 48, 51.8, 49.9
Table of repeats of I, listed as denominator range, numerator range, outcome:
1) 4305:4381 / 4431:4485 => 1.17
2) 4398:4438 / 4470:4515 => 1.14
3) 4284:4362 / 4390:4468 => 1.19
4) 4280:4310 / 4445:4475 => 1.40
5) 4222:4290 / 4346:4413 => 1.09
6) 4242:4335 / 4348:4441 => 1.16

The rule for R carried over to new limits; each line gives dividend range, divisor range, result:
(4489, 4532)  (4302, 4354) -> 1.45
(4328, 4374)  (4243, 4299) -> 1.16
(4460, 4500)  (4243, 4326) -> 1.45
